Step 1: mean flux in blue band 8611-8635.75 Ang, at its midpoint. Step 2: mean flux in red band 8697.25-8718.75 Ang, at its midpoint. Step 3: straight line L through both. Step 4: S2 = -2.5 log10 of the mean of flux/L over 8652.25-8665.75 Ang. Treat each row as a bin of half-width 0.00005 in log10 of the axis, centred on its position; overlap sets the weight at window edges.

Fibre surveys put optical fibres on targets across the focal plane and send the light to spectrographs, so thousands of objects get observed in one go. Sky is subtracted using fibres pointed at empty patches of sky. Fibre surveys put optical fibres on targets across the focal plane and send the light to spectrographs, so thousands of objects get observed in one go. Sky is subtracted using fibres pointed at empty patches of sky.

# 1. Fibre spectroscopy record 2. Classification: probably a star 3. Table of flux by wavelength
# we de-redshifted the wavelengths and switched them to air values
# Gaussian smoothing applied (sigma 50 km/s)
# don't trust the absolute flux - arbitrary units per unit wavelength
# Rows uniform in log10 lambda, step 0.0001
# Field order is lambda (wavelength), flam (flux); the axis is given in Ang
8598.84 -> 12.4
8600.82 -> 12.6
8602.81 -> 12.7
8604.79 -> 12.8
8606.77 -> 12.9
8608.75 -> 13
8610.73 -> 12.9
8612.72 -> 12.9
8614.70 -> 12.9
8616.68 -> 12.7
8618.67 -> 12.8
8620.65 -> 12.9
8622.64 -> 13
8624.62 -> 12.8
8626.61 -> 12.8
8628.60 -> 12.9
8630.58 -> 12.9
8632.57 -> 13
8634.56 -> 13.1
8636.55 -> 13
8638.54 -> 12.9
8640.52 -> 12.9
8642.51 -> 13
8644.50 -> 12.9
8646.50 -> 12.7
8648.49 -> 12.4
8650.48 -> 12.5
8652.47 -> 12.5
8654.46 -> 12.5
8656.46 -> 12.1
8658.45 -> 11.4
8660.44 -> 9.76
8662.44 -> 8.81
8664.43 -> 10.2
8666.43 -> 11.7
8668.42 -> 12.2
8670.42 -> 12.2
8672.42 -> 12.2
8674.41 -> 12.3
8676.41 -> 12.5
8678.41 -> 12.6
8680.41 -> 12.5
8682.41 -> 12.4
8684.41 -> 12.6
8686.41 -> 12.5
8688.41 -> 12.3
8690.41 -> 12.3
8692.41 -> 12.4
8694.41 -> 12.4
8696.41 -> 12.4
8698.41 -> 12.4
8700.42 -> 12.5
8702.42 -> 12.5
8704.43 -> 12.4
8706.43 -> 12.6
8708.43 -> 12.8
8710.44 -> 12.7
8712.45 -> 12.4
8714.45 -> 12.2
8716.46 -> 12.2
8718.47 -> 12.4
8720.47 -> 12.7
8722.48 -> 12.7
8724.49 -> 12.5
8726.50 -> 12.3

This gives 0.16 mag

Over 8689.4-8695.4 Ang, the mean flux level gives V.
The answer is 12.4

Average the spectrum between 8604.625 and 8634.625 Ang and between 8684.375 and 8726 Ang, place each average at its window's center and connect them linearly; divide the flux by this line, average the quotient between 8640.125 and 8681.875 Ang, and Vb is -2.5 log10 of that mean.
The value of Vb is 0.06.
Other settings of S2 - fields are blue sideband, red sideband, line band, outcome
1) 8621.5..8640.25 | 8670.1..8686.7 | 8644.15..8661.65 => 0.06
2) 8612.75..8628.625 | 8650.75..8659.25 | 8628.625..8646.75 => -0.04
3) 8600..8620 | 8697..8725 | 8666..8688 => 0.02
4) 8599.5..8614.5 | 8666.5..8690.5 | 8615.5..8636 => -0.02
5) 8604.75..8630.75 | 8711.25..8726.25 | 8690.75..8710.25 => 0.00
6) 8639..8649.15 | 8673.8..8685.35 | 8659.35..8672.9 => 0.15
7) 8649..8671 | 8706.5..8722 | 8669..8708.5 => -0.04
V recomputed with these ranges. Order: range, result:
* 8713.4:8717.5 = 12.2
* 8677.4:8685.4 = 12.5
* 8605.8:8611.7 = 12.9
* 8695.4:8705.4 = 12.4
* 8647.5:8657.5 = 12.4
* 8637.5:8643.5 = 13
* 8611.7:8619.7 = 12.8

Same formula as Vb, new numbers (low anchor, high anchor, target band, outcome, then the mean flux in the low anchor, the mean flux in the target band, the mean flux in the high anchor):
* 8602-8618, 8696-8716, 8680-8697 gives 0.01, 12.9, 12.4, 12.5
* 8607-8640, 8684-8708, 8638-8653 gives 0.00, 12.9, 12.7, 12.5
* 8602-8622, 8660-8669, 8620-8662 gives -0.09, 12.9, 12.5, 10.5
